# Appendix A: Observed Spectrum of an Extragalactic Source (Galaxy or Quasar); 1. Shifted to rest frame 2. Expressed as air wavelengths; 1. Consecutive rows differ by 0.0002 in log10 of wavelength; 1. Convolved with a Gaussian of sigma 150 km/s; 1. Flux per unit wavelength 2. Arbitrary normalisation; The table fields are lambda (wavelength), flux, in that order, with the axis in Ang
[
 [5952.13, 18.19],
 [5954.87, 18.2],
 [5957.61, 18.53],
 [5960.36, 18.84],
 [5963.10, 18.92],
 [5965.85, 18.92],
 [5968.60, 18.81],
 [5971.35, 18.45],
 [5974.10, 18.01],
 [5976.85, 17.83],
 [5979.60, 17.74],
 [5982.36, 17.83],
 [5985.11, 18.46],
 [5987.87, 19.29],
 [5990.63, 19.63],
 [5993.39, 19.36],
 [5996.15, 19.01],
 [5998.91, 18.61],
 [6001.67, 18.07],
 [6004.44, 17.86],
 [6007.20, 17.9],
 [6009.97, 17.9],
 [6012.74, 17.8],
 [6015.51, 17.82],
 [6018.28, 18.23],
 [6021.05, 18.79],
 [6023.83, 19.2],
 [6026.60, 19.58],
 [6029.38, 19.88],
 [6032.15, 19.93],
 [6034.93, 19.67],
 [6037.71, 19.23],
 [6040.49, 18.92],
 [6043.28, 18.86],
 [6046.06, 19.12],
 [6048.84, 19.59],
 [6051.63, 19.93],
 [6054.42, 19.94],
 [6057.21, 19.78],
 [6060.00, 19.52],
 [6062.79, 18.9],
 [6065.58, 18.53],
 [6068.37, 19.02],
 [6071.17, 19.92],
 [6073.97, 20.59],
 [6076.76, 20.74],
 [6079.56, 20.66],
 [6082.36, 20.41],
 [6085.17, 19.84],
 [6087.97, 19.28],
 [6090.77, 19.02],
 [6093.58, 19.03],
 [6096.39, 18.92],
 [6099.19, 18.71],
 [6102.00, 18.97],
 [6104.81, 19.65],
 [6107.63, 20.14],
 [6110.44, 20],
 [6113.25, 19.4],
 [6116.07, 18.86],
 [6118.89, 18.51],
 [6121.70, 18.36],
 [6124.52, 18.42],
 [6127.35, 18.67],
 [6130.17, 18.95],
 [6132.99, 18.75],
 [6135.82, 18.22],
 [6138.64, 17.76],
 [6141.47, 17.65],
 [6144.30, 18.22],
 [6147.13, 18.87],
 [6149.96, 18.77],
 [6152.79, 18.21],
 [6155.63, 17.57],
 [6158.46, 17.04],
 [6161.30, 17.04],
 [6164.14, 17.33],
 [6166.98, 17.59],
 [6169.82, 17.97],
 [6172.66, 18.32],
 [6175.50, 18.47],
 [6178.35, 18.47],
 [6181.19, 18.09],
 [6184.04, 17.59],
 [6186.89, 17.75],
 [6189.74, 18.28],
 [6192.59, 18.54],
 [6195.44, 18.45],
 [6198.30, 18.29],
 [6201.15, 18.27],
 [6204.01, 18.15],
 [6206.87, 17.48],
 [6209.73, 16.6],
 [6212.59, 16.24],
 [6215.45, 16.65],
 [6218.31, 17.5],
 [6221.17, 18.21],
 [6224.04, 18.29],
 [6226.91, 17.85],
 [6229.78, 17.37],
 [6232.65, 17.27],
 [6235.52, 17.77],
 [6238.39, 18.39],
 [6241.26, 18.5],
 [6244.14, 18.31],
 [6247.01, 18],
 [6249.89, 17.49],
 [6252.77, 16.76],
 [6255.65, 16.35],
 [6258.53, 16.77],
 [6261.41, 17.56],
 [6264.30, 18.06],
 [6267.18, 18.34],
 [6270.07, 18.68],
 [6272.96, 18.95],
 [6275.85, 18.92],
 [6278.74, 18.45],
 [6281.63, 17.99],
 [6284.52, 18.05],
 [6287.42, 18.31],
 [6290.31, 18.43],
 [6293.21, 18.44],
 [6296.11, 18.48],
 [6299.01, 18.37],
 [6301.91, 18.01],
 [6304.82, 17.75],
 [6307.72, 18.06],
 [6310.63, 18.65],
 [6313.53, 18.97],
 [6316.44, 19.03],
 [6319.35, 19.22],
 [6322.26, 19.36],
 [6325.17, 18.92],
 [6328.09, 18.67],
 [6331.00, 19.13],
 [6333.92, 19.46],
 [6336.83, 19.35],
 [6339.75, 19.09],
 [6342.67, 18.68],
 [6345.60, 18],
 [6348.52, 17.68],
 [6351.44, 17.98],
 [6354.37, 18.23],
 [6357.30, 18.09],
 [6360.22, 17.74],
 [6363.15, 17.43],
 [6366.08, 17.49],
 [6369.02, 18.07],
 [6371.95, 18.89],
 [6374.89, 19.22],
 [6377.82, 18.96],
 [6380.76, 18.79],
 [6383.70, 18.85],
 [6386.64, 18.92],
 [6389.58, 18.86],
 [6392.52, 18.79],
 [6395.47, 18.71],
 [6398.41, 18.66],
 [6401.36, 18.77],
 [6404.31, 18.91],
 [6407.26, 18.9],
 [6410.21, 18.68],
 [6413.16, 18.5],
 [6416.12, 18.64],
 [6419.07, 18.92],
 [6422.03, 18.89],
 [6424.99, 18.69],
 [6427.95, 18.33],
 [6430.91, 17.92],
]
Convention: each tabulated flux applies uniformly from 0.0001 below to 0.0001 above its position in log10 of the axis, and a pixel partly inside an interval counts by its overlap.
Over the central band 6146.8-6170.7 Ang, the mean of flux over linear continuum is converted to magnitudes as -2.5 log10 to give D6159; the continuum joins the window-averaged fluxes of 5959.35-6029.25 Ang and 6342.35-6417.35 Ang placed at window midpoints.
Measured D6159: 0.044 mag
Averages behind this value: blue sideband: 18.5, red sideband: 18.5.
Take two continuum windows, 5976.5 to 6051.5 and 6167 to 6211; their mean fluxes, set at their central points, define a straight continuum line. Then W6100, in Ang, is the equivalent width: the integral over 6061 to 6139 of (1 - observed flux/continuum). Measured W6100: -3.5 Ang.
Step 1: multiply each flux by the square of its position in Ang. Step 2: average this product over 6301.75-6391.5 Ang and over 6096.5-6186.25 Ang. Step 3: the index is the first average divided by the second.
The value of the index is 1.08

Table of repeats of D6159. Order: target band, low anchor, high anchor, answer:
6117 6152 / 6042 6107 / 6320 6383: 0.05 mag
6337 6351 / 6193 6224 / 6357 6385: -0.01 mag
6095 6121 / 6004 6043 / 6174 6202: -0.04 mag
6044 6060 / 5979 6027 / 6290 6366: -0.06 mag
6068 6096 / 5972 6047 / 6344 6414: -0.07 mag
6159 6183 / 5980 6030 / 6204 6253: 0.00 mag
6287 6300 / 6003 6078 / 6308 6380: 0.02 mag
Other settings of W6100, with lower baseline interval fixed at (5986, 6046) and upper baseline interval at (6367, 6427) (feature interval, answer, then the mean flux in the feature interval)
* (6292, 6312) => 0.6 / 18.2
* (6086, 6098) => -0.2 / 19.1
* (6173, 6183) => 0.3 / 18.3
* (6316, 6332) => -0.2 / 19.1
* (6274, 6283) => 0.1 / 18.5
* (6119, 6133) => 0.2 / 18.6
